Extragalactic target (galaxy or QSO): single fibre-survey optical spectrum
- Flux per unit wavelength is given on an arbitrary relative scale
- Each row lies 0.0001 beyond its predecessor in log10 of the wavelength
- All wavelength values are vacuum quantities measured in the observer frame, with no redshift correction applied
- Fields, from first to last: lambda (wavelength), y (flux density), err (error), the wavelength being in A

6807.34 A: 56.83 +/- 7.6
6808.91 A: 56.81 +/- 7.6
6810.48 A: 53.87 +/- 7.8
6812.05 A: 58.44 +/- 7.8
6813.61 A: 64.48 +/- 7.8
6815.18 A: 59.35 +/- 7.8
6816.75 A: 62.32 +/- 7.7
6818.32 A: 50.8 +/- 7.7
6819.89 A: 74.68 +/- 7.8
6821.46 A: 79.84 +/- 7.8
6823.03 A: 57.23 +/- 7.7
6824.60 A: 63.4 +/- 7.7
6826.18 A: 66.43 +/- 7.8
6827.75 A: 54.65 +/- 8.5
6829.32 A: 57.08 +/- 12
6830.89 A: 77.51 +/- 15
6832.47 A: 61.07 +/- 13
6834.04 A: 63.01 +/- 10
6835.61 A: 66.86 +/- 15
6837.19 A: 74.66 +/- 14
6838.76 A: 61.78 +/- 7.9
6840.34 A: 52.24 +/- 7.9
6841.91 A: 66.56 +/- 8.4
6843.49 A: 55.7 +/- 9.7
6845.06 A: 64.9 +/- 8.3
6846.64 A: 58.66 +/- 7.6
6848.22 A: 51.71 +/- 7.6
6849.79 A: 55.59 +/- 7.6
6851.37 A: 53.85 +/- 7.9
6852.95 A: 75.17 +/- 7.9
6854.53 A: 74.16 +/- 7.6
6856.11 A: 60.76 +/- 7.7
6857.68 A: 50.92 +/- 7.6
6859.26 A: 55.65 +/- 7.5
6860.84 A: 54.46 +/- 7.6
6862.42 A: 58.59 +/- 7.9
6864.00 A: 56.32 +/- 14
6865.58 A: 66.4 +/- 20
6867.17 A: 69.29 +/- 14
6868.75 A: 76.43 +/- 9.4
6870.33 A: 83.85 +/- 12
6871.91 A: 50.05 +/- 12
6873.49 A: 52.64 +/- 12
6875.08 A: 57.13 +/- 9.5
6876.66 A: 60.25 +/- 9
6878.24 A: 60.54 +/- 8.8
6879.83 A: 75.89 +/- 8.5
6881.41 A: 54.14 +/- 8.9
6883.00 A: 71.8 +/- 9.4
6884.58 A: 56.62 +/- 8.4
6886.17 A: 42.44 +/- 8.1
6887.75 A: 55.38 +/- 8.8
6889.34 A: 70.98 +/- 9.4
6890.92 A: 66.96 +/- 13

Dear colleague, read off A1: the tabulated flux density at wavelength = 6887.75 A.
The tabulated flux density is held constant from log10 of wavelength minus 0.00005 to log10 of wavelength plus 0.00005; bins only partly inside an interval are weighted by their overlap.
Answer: 55.38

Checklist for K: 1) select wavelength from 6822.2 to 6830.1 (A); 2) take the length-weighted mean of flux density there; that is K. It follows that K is 59.9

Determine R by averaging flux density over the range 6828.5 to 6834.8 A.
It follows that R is 64.6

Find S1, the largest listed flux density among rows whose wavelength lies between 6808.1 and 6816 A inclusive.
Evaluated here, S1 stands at 64.48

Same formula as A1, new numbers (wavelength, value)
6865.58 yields 66.4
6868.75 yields 76.43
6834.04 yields 63.01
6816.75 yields 62.32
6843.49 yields 55.7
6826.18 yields 66.43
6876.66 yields 60.25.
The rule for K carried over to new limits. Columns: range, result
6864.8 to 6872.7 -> 69.2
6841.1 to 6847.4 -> 61.5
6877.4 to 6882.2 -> 63.5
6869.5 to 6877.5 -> 60.9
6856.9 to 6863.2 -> 54.9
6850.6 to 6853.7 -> 64.4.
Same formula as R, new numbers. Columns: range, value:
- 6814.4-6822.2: 65.3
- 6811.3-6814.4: 61.6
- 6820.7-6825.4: 66.7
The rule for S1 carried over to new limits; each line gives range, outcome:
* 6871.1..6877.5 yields 60.25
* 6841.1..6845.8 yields 66.56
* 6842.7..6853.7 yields 75.17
